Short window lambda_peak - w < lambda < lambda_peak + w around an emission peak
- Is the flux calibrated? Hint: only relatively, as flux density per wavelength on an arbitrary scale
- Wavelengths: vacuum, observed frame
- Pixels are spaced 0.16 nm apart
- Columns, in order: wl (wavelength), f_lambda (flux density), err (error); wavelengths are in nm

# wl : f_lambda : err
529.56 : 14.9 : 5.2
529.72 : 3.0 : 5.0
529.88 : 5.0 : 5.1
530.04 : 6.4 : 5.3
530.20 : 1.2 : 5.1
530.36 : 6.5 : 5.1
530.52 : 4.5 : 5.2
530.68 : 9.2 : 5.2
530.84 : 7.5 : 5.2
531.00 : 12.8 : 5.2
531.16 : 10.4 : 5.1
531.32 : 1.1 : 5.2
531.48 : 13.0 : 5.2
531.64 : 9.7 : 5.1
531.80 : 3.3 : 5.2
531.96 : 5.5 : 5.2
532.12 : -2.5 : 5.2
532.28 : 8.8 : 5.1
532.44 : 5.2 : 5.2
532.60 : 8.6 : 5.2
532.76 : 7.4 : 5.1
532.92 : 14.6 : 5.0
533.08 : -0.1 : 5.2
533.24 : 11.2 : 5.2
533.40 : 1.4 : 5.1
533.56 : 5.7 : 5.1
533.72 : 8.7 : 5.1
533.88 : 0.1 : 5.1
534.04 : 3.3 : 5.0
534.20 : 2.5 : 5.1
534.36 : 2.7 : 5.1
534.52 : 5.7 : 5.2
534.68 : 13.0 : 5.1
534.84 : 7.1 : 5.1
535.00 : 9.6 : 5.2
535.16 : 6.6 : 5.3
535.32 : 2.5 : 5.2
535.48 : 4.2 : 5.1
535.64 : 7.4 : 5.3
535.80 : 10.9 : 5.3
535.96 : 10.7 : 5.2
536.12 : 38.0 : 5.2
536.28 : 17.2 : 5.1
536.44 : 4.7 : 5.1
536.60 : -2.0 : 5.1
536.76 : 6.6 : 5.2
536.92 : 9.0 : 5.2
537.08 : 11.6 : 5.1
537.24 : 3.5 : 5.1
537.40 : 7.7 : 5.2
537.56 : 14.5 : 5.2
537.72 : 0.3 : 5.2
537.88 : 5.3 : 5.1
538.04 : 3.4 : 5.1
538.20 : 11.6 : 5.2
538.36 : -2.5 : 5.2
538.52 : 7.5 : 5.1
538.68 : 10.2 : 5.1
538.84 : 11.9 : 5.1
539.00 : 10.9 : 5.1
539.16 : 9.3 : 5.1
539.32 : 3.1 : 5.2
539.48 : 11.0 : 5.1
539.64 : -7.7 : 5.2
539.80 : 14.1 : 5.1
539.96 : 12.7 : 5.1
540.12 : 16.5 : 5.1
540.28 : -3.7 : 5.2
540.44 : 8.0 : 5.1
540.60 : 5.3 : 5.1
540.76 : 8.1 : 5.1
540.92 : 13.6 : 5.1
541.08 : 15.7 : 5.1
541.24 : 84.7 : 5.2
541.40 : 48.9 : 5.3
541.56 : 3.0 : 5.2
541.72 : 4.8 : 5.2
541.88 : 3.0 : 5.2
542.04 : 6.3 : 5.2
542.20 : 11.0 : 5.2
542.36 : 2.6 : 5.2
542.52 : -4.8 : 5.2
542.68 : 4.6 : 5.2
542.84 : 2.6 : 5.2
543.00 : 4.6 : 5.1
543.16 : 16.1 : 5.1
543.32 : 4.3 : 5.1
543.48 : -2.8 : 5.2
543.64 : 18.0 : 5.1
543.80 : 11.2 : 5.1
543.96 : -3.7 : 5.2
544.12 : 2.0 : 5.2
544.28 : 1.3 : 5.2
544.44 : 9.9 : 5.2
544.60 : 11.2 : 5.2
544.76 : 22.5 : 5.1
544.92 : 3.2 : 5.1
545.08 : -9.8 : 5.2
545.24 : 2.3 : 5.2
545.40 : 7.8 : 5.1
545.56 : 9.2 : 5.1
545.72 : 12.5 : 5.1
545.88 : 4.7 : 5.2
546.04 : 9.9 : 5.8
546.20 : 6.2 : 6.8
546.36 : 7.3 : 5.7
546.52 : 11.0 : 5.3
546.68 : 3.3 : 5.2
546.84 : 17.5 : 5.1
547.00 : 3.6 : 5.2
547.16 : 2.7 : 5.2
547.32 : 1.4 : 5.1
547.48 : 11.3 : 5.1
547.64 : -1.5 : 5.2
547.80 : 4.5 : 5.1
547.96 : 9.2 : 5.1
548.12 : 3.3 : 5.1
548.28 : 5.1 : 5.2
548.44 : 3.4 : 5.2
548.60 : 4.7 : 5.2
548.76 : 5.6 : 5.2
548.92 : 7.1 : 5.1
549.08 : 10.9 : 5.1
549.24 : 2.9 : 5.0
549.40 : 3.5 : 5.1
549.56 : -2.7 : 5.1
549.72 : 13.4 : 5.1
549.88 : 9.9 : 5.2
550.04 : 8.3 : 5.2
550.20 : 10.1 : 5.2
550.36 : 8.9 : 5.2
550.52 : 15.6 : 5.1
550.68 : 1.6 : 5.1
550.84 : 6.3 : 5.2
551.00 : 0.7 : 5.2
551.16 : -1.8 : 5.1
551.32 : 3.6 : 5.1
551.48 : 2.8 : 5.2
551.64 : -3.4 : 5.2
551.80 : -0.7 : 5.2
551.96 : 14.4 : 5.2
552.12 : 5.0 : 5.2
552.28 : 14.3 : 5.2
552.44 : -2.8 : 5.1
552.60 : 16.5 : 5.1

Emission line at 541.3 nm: [O III]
